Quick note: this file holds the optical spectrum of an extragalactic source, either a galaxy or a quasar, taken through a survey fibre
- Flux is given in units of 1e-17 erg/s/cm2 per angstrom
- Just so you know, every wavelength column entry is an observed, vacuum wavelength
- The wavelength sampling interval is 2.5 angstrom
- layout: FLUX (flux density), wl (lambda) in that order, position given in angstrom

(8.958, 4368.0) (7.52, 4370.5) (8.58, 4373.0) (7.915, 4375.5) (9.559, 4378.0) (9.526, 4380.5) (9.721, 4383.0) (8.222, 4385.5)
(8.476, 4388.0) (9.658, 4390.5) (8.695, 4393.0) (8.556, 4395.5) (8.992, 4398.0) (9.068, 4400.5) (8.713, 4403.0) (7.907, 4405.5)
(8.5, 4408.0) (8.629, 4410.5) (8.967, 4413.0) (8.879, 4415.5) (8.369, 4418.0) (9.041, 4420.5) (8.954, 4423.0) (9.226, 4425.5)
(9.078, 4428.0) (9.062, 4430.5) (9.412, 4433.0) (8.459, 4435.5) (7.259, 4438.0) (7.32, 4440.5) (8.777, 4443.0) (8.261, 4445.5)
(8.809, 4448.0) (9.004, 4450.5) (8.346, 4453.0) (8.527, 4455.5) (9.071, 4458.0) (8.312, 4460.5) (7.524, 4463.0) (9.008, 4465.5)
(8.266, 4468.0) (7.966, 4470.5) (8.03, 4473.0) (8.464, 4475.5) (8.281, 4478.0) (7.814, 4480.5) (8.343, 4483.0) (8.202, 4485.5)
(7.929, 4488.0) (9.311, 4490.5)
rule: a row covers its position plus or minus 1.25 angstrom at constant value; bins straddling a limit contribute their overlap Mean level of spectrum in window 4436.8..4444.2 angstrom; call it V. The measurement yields 7.78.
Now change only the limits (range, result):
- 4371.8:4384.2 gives 9.06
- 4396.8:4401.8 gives 9.03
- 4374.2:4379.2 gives 8.73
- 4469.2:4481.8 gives 8.11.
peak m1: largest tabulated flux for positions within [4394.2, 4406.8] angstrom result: 9.068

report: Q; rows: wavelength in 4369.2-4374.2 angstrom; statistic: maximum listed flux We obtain 8.58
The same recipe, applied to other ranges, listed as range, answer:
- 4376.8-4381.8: 9.559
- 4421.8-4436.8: 9.412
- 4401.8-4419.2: 8.967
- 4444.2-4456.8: 9.004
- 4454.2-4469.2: 9.071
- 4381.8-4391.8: 9.721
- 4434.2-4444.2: 8.777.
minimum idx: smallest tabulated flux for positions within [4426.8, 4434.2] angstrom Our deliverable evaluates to 9.062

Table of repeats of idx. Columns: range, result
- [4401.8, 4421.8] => 7.907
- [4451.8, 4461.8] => 8.312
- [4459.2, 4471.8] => 7.524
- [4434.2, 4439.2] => 7.259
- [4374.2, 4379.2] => 7.915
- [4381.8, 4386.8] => 8.222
